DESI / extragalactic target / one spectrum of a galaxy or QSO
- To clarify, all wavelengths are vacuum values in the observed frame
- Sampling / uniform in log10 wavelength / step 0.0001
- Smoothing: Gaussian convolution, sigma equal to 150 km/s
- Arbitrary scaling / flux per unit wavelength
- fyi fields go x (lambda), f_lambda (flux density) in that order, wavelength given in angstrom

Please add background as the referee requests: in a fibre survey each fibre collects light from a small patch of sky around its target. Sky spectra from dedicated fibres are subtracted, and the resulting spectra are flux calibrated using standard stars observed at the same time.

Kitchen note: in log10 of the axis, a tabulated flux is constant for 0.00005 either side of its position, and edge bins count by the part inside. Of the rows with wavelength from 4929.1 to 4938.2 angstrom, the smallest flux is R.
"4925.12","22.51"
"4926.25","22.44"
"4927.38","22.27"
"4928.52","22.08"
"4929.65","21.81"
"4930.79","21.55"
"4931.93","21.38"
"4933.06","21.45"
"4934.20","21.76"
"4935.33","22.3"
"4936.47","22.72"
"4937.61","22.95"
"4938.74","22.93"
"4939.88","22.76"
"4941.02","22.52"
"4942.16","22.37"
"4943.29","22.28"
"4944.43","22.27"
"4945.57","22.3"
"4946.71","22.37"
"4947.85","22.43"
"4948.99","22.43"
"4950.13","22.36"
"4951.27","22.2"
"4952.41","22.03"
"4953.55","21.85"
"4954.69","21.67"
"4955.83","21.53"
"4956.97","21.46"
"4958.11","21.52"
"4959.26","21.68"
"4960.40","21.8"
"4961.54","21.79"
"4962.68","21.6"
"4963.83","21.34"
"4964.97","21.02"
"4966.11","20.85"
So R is 21.38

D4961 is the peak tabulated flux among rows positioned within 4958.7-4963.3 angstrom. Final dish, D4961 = 21.8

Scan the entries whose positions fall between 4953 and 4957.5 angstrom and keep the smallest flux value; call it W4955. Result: 21.46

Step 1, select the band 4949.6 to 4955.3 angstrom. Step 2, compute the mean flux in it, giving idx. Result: 22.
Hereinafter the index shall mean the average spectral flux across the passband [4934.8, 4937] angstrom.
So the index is 22.5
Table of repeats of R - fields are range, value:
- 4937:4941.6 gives 22.52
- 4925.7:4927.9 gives 22.27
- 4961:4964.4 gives 21.34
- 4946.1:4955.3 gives 21.67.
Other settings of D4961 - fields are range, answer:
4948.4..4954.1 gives 22.43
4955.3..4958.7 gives 21.53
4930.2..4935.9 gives 22.3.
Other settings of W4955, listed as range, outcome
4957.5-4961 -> 21.52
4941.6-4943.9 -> 22.28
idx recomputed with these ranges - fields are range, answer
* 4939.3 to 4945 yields 22.4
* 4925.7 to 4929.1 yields 22.3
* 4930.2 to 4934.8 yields 21.5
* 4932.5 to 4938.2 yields 22.3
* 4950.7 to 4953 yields 22.1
